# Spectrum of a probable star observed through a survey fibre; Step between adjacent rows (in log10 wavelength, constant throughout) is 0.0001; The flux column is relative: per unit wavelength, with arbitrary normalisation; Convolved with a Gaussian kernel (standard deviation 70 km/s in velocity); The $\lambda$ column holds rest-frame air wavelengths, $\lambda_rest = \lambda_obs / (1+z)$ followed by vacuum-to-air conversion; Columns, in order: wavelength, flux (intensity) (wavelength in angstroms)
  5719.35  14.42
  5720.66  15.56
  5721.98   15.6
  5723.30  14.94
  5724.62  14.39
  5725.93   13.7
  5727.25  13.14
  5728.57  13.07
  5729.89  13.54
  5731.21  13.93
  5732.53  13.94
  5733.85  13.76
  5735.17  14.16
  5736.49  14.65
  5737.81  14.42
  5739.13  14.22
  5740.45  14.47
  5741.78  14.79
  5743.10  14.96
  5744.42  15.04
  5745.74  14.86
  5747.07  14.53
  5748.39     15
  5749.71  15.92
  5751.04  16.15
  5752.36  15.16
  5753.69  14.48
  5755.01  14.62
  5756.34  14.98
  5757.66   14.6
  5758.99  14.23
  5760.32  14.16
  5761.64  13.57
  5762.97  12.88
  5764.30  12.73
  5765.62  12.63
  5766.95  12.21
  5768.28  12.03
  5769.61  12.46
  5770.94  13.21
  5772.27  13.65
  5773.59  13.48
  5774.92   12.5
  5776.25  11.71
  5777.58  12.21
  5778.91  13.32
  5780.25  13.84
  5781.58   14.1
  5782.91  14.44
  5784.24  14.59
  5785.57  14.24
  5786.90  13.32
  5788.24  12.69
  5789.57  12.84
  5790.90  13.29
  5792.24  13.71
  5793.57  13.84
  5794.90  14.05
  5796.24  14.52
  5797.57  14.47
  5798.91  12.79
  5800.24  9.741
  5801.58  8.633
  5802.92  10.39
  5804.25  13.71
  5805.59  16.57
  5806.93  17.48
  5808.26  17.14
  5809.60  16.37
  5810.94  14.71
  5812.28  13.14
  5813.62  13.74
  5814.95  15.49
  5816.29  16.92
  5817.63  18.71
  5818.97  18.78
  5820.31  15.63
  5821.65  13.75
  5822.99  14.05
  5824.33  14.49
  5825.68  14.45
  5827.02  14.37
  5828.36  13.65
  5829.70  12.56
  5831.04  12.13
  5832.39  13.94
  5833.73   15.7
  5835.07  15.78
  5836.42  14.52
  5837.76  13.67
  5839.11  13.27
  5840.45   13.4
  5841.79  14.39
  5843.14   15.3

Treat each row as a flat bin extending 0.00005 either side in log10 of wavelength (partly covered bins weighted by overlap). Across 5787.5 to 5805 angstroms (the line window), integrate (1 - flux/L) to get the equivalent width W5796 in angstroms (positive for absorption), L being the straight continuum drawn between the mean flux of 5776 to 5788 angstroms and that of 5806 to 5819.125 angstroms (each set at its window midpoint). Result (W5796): 2.4 angstroms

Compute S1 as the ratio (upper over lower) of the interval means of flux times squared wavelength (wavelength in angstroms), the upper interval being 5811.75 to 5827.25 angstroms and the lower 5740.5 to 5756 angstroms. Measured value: 1.0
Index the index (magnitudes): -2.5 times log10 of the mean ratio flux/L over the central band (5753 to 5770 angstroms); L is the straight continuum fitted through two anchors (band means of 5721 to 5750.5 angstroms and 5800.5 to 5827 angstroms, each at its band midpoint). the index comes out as 0.081 mag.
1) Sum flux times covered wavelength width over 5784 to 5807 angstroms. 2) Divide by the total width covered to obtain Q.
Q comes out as 13.3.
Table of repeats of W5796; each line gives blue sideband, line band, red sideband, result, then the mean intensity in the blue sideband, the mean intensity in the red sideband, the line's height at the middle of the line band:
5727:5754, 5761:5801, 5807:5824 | 5.3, 14.5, 15.7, 15.2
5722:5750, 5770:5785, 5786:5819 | 0.9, 14.4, 14.2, 14.3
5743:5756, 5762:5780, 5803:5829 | 2.9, 15.1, 15.3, 15.2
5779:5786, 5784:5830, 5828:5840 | -0.7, 14.2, 13.9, 14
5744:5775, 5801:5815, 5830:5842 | -0.3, 14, 14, 14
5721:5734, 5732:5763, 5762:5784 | -2.3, 14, 13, 13.6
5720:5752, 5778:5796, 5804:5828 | 1.7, 14.5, 15.5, 15.2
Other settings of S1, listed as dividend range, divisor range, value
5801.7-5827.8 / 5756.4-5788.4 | 1.15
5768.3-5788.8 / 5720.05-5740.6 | 0.95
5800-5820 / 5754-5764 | 1.07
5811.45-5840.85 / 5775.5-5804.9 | 1.14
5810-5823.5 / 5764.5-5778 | 1.25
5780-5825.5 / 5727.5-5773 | 1.04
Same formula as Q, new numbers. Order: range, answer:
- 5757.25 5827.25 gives 13.9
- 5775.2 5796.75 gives 13.5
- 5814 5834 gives 14.9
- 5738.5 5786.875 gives 13.9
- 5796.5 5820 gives 14.7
